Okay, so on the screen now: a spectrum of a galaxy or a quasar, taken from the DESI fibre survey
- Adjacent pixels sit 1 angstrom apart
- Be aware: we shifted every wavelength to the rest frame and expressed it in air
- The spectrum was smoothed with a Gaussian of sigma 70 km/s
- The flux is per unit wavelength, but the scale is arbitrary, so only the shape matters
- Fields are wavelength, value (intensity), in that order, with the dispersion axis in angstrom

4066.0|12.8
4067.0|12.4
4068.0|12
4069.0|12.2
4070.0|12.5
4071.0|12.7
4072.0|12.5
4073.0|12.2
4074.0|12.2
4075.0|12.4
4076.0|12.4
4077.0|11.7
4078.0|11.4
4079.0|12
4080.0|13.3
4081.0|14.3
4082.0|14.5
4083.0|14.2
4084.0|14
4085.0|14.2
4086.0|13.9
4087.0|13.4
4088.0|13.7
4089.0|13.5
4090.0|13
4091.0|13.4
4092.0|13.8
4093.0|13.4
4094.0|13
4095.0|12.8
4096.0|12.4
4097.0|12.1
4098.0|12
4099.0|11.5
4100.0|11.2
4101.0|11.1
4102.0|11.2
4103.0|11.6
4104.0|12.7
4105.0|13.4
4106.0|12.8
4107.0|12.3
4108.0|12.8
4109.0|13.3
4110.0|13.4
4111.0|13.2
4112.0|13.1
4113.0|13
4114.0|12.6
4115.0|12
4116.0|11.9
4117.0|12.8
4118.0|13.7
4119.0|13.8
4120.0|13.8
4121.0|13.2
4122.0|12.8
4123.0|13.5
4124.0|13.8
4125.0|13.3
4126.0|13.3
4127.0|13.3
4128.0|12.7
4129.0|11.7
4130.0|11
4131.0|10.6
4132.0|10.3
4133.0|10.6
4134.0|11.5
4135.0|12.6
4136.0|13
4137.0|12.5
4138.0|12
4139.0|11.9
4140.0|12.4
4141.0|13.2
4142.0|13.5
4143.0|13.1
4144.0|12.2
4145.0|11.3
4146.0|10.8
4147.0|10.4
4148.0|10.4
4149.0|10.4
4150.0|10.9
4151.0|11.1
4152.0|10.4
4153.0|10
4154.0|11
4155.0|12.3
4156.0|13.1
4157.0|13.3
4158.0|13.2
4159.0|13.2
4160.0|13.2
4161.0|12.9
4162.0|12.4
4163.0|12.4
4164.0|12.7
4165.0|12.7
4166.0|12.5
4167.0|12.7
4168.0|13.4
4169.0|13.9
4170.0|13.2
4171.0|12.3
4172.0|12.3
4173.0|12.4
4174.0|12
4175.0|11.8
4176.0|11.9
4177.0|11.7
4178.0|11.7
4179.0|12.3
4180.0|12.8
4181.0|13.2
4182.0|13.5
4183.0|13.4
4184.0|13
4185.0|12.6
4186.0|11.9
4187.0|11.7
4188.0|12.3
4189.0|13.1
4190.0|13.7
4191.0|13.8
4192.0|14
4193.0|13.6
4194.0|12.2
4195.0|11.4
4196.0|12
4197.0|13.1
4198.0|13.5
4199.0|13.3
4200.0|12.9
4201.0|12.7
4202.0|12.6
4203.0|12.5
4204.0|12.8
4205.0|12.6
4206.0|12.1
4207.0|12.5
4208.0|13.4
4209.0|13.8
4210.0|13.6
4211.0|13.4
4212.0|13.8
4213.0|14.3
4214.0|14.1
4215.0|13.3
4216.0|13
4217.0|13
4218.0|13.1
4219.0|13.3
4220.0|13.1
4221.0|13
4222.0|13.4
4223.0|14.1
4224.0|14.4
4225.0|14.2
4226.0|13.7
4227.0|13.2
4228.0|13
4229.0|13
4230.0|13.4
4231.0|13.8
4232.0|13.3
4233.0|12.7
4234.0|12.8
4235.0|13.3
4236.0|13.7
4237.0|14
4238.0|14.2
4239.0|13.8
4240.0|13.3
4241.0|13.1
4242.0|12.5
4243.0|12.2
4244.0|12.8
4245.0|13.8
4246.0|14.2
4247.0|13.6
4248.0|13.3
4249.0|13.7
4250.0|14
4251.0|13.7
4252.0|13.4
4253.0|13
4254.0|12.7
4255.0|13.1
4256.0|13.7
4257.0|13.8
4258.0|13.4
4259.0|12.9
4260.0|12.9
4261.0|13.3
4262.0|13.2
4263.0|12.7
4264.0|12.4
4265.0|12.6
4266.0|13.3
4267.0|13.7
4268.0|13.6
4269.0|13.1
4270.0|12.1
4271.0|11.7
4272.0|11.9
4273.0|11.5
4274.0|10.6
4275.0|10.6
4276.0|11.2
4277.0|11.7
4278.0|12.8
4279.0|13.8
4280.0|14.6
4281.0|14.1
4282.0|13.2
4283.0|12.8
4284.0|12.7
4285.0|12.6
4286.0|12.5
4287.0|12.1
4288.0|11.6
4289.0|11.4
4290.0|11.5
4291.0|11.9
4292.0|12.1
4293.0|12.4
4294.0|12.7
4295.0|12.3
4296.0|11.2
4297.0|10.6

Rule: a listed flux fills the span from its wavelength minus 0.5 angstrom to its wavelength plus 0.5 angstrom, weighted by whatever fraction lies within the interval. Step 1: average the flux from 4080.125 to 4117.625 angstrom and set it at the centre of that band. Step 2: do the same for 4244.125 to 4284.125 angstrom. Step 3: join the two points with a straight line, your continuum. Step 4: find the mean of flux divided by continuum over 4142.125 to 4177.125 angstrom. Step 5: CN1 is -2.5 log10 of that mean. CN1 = 0.07 mag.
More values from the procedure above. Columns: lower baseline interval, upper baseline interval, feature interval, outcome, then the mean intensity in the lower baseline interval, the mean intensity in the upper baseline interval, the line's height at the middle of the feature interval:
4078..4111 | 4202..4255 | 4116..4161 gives 0.073 mag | 12.9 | 13.3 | 13.1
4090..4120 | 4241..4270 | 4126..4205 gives 0.047 mag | 12.7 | 13.2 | 12.9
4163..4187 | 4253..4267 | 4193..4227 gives -0.031 mag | 12.6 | 13.1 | 12.8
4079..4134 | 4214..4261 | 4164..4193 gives 0.033 mag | 12.8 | 13.4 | 13.1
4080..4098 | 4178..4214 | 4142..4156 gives 0.171 mag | 13.5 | 13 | 13.2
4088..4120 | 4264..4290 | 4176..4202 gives -0.015 mag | 12.7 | 12.5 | 12.6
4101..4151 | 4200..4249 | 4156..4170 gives -0.023 mag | 12.3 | 13.3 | 12.7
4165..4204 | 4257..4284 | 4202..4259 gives -0.053 mag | 12.7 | 12.7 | 12.7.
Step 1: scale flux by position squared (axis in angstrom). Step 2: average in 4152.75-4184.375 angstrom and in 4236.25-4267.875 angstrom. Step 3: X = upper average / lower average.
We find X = 1.10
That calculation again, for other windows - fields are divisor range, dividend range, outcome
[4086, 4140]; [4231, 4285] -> 1.11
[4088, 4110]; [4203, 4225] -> 1.12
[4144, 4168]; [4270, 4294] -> 1.09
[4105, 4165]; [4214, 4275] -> 1.12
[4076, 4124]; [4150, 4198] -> 1.01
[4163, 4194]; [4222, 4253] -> 1.09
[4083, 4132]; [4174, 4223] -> 1.05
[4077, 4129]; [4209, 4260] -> 1.10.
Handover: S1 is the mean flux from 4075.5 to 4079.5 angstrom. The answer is 11.9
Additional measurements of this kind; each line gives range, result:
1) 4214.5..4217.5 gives 13.1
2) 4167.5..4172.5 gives 13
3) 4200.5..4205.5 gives 12.6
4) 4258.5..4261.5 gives 13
